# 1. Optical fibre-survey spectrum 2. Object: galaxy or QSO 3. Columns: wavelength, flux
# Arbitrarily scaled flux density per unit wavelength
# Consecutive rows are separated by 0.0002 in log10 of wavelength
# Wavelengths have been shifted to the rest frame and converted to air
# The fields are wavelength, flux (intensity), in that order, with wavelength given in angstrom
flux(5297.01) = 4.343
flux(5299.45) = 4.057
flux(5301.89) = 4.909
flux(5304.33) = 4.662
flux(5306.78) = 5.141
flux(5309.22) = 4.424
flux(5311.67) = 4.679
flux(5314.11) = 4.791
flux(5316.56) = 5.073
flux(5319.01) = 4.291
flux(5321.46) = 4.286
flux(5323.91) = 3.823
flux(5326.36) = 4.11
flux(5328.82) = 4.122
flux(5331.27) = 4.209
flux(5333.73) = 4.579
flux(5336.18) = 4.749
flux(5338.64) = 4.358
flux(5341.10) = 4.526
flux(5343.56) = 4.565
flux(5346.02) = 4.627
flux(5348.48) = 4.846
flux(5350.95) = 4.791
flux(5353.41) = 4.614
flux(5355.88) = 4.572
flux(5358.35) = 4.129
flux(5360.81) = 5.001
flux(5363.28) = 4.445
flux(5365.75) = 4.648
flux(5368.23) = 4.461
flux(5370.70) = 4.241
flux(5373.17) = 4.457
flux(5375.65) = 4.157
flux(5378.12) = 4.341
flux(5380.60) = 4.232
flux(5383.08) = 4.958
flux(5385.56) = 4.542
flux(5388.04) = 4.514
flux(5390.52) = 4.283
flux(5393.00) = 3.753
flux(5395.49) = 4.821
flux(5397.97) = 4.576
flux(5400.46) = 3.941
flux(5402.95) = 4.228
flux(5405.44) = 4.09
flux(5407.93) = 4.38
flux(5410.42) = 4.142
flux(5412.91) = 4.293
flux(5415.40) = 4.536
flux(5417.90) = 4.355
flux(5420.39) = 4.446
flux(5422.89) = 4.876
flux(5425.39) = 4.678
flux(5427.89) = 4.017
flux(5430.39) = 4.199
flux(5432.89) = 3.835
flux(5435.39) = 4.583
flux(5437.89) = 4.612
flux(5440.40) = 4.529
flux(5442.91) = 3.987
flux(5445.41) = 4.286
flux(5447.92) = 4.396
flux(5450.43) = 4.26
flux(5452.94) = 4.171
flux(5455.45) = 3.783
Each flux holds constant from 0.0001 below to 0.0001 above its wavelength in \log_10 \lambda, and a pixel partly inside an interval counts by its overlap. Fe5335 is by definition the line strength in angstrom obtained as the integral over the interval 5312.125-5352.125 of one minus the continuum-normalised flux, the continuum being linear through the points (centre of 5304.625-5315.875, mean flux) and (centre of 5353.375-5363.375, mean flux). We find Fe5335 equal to 1.6 angstrom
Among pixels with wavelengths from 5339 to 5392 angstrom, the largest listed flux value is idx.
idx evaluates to 5.001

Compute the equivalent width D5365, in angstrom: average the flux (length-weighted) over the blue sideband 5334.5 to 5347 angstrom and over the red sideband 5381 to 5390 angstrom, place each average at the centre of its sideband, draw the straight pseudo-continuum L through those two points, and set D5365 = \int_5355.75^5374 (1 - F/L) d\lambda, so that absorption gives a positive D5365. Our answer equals 0.37 angstrom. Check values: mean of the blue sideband 4.57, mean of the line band 4.49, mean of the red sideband 4.6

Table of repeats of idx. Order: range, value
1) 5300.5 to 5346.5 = 5.141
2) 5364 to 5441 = 4.958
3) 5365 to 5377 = 4.648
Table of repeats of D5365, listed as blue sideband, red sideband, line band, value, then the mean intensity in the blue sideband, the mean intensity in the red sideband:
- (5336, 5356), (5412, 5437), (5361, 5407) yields 1.3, 4.62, 4.39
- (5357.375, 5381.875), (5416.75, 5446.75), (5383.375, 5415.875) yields 0.5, 4.42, 4.37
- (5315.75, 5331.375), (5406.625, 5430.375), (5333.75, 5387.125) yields -2.8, 4.26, 4.4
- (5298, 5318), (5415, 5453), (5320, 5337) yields 1.4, 4.71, 4.36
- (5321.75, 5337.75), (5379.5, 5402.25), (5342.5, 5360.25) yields -1.2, 4.27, 4.4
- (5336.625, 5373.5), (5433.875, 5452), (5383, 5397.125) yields 0.1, 4.56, 4.37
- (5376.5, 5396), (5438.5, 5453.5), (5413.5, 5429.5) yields -0.5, 4.41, 4.29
